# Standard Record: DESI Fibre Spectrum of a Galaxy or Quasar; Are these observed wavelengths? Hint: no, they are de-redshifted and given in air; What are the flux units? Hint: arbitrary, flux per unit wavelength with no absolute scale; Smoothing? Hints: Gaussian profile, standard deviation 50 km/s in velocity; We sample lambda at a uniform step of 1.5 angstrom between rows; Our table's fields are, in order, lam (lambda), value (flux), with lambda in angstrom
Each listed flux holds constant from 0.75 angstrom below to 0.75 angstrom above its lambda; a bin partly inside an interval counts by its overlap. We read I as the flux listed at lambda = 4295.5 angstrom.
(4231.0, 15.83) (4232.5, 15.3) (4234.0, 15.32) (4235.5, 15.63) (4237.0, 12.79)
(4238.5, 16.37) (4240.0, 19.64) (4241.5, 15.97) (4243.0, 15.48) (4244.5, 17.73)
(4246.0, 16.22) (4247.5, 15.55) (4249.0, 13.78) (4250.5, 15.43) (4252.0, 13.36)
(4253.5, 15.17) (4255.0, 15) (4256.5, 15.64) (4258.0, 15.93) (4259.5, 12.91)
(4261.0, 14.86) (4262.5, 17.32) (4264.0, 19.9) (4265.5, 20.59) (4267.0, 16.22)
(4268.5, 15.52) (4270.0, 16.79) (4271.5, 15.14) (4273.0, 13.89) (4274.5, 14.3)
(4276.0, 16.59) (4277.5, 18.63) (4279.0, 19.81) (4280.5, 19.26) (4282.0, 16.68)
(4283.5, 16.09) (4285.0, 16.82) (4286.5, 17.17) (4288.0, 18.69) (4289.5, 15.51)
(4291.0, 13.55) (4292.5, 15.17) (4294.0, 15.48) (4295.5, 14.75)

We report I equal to 14.75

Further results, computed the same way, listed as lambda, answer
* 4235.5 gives 15.63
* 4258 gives 15.93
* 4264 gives 19.9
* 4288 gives 18.69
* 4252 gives 13.36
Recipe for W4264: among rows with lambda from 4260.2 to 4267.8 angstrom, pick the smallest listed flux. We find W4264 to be 14.86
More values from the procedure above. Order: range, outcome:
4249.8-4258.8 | 13.36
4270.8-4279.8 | 13.89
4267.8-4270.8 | 15.52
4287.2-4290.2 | 15.51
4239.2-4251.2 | 13.78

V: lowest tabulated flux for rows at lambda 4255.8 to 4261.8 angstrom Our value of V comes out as 12.91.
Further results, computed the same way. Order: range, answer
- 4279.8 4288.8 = 16.09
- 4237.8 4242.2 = 15.97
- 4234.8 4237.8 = 12.79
